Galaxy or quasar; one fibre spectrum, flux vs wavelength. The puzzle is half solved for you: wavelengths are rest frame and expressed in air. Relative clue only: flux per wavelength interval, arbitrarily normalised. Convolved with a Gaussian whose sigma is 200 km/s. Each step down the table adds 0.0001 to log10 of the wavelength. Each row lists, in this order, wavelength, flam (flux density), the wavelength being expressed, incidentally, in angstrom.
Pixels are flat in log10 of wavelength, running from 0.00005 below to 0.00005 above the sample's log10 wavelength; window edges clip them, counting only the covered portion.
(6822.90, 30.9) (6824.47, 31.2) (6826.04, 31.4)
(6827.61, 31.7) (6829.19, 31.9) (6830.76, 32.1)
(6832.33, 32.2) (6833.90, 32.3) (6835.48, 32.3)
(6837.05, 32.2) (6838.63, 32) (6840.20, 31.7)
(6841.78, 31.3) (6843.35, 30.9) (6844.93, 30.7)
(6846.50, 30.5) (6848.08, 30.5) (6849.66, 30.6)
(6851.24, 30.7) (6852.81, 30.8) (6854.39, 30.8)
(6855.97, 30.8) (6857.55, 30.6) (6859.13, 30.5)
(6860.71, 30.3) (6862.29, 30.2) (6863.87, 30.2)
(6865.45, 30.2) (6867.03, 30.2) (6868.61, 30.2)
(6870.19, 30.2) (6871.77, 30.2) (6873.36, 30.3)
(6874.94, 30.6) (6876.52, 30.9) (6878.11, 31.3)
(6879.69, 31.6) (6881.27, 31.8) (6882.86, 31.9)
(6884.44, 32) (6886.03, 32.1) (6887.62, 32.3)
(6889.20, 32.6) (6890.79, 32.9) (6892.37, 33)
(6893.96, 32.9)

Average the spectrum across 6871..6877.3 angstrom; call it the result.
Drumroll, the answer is 30.5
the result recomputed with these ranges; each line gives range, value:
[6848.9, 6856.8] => 30.7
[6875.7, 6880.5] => 31.3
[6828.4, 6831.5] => 32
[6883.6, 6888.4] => 32.1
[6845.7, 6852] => 30.6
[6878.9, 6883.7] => 31.8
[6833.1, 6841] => 32.1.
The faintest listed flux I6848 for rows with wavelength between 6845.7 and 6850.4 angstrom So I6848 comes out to 30.5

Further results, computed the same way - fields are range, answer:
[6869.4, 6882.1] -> 30.2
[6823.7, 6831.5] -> 31.2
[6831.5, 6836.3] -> 32.2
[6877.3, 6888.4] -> 31.3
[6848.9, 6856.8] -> 30.6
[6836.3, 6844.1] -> 30.9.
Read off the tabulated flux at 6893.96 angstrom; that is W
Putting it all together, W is 32.9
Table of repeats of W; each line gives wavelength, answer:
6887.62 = 32.3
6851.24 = 30.7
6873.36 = 30.3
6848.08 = 30.5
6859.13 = 30.5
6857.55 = 30.6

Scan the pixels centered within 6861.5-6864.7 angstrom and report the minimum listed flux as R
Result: 30.2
